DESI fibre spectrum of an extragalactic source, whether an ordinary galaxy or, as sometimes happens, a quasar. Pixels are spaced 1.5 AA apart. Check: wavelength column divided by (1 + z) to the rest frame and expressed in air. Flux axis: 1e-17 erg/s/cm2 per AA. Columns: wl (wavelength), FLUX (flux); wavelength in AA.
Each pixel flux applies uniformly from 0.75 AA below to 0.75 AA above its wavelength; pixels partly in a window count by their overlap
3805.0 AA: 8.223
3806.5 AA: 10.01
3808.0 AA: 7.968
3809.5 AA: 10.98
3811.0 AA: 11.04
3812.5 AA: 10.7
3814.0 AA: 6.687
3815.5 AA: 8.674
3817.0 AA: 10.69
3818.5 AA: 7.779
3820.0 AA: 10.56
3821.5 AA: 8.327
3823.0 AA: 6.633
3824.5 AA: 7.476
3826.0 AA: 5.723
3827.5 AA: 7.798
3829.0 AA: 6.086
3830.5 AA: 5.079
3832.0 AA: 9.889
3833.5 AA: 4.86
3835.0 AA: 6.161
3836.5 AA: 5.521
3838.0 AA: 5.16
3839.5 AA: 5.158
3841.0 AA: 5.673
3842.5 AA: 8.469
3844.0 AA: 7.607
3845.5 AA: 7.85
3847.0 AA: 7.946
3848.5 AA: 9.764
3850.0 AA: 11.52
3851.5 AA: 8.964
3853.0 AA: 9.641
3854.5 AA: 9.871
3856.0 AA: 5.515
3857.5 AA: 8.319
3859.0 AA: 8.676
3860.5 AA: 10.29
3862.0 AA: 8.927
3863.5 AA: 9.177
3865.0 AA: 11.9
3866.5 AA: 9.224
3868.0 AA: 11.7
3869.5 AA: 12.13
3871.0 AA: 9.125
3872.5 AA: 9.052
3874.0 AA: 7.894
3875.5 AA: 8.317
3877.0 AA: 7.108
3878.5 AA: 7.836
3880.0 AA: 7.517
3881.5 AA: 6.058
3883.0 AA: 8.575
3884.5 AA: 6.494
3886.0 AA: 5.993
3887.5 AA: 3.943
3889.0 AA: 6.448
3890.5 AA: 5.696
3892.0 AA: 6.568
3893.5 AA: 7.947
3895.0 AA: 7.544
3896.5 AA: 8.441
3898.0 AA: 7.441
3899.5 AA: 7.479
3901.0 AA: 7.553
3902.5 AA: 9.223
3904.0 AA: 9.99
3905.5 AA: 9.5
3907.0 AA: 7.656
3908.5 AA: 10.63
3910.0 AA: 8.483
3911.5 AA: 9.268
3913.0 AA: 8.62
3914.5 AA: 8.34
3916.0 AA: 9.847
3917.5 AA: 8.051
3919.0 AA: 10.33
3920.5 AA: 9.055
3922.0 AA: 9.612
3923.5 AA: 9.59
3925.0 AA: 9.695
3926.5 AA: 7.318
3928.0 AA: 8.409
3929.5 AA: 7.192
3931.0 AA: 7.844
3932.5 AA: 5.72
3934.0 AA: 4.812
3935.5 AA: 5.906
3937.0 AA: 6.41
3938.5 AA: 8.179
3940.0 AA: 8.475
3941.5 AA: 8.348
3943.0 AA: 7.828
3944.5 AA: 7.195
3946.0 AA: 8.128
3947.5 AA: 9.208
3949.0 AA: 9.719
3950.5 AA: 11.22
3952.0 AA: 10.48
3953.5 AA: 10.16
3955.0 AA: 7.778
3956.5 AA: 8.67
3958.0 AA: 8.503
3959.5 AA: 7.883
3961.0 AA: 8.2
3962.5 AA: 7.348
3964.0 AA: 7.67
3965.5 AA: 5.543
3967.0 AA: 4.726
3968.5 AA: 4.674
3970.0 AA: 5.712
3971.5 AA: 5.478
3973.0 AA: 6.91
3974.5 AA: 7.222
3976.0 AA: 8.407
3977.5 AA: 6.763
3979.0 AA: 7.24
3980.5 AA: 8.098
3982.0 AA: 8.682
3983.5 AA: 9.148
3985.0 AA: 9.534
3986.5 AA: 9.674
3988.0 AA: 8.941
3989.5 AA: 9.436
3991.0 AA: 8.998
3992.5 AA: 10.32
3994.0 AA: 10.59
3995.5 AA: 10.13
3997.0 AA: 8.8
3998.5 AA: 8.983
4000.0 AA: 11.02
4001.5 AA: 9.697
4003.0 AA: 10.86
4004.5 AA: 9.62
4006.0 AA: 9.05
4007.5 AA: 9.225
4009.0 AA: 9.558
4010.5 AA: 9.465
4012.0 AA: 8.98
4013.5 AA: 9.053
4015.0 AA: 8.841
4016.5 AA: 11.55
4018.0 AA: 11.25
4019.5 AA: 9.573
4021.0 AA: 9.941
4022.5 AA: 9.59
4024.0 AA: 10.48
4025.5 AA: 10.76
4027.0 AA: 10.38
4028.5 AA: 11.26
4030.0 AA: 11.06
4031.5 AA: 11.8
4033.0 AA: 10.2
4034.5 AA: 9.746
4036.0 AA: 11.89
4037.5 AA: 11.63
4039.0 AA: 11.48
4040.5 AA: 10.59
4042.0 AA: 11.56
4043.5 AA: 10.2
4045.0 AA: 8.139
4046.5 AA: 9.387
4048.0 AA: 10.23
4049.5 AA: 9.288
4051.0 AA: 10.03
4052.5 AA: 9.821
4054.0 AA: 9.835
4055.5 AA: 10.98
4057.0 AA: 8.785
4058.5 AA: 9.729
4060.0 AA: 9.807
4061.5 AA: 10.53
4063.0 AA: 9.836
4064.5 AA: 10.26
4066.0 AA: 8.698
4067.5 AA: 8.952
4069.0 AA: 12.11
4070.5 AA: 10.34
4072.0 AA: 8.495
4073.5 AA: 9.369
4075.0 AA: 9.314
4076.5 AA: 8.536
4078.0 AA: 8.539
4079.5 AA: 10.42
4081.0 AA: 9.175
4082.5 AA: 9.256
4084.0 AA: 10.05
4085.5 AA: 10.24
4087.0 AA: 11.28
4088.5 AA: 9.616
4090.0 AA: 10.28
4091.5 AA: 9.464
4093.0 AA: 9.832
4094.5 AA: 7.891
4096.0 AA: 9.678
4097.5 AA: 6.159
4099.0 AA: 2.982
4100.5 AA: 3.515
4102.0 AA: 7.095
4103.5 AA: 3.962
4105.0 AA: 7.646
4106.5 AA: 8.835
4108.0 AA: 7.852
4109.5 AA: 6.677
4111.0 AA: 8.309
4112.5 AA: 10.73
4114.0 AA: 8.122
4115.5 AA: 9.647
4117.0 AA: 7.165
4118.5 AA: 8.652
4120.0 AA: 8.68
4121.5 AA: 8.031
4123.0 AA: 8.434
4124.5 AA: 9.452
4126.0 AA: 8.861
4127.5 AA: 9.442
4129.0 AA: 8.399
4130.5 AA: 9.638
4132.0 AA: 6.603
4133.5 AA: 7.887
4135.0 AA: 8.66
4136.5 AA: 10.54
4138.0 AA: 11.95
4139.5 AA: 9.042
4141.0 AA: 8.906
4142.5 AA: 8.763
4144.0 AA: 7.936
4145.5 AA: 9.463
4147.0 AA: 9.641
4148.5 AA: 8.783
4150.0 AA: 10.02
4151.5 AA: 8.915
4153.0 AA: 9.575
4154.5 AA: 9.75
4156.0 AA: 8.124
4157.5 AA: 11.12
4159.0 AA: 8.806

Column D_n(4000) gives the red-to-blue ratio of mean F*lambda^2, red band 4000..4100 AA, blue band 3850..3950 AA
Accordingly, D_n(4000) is 1.27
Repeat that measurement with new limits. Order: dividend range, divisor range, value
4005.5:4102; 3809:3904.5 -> 1.33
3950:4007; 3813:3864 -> 1.16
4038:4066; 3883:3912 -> 1.40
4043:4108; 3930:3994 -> 1.20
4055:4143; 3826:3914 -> 1.24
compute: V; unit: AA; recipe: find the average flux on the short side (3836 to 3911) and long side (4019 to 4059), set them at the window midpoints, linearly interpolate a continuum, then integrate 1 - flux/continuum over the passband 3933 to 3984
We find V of 8.9 AA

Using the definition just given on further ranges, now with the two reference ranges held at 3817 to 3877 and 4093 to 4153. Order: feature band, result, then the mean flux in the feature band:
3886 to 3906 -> 1.9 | 7.44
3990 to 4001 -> -2.1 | 9.82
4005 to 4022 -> -2.9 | 9.68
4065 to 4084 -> -2.7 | 9.47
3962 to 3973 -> 3.1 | 5.92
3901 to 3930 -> -2.6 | 8.97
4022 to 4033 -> -3.3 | 10.7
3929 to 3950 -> 1.8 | 7.55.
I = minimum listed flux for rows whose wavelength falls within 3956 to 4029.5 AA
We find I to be 4.674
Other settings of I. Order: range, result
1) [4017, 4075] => 8.139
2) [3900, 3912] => 7.553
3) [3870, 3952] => 3.943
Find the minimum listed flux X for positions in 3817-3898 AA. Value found 3.943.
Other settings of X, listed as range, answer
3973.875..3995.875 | 6.763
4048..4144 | 2.982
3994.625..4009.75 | 8.8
